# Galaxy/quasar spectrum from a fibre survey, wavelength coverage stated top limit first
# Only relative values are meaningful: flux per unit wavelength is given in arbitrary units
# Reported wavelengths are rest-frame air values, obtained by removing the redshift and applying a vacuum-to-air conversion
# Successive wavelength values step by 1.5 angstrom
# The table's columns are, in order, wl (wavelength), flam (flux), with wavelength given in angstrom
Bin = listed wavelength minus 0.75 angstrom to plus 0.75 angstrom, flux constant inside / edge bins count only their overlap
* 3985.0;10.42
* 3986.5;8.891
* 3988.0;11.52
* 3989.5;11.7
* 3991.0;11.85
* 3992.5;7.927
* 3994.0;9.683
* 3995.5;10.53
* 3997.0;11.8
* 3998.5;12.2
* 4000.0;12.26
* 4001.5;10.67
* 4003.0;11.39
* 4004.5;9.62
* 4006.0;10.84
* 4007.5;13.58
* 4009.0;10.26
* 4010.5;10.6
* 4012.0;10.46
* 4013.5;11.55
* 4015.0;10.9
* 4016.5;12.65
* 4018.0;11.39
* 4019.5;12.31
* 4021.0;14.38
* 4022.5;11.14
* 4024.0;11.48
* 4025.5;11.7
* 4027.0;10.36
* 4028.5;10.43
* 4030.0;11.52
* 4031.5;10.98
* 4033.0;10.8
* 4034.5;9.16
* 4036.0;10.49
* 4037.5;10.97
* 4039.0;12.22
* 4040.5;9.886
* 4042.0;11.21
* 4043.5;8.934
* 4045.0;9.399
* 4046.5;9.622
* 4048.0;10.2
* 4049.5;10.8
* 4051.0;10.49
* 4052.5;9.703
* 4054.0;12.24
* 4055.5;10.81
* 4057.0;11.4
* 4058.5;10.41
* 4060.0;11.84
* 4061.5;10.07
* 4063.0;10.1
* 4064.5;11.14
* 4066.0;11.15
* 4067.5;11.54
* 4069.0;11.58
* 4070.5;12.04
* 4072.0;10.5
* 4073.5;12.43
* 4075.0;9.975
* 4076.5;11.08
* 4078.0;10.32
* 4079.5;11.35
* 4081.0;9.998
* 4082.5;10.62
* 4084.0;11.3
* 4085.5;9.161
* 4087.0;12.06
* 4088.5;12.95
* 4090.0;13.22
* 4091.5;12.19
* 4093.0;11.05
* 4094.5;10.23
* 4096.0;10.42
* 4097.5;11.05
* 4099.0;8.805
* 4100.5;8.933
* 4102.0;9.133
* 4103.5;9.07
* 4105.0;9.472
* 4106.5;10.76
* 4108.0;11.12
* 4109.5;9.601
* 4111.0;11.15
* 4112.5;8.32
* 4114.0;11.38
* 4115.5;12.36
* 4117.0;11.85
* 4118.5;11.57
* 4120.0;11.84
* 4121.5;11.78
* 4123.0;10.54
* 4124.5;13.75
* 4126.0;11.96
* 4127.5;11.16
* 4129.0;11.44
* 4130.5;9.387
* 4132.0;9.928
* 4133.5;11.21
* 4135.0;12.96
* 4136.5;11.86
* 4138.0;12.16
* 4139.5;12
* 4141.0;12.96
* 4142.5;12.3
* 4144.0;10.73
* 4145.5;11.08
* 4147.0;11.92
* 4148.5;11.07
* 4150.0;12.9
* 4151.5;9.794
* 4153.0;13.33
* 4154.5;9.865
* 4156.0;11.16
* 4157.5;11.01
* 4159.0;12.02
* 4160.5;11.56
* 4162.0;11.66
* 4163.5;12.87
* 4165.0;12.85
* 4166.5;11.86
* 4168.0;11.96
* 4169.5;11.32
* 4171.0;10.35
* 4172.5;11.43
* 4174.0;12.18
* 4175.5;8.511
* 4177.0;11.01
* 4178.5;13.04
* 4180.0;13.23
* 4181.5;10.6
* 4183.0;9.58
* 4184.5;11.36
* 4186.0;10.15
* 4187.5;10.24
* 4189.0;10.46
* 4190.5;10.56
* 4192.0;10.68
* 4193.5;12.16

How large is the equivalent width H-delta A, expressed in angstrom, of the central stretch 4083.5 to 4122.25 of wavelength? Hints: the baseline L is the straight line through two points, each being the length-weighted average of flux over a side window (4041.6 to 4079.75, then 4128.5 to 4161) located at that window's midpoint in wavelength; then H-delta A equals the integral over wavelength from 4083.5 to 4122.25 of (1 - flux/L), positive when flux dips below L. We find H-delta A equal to 1.2 angstrom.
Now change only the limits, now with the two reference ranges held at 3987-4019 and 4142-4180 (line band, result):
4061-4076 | 0.3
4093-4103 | 1.3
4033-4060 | 1.7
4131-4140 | -0.1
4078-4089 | 0.3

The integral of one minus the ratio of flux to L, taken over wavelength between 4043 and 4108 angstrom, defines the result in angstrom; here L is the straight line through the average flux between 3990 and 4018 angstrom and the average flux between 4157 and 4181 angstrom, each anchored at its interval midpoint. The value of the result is 3.6 angstrom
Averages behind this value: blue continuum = 11.1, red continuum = 11.7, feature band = 10.7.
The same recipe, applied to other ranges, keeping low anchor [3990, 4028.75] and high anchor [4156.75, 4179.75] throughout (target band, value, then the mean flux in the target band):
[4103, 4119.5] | 1.2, 10.6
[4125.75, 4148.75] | 0.1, 11.5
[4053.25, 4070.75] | 0.3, 11.2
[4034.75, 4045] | 0.8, 10.5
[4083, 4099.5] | 0.4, 11.2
